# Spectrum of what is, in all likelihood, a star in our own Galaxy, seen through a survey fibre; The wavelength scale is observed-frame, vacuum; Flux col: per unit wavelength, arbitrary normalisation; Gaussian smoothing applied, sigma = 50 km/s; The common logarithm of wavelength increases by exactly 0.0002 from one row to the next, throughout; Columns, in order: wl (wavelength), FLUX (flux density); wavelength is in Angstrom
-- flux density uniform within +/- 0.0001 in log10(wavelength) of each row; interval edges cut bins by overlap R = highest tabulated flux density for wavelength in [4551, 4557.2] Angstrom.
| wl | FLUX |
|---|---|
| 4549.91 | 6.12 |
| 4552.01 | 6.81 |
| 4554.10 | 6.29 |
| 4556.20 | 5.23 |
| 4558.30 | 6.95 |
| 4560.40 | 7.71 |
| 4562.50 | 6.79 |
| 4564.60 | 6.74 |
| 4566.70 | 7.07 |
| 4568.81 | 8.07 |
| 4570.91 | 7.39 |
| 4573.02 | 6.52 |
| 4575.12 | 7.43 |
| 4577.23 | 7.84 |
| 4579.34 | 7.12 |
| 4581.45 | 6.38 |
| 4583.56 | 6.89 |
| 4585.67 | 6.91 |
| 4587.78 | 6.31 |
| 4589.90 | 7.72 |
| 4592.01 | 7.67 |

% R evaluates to 6.81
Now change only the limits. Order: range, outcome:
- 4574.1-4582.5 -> 7.84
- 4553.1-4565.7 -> 7.71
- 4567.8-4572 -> 8.07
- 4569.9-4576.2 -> 7.43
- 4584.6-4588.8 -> 6.91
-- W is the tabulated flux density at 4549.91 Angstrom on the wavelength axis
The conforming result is 6.12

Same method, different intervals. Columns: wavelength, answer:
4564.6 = 6.74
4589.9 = 7.72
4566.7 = 7.07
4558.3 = 6.95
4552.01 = 6.81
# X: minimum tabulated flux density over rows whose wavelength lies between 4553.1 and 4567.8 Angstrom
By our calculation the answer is 5.23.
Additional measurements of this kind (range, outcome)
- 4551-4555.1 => 6.29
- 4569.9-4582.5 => 6.38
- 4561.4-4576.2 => 6.52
